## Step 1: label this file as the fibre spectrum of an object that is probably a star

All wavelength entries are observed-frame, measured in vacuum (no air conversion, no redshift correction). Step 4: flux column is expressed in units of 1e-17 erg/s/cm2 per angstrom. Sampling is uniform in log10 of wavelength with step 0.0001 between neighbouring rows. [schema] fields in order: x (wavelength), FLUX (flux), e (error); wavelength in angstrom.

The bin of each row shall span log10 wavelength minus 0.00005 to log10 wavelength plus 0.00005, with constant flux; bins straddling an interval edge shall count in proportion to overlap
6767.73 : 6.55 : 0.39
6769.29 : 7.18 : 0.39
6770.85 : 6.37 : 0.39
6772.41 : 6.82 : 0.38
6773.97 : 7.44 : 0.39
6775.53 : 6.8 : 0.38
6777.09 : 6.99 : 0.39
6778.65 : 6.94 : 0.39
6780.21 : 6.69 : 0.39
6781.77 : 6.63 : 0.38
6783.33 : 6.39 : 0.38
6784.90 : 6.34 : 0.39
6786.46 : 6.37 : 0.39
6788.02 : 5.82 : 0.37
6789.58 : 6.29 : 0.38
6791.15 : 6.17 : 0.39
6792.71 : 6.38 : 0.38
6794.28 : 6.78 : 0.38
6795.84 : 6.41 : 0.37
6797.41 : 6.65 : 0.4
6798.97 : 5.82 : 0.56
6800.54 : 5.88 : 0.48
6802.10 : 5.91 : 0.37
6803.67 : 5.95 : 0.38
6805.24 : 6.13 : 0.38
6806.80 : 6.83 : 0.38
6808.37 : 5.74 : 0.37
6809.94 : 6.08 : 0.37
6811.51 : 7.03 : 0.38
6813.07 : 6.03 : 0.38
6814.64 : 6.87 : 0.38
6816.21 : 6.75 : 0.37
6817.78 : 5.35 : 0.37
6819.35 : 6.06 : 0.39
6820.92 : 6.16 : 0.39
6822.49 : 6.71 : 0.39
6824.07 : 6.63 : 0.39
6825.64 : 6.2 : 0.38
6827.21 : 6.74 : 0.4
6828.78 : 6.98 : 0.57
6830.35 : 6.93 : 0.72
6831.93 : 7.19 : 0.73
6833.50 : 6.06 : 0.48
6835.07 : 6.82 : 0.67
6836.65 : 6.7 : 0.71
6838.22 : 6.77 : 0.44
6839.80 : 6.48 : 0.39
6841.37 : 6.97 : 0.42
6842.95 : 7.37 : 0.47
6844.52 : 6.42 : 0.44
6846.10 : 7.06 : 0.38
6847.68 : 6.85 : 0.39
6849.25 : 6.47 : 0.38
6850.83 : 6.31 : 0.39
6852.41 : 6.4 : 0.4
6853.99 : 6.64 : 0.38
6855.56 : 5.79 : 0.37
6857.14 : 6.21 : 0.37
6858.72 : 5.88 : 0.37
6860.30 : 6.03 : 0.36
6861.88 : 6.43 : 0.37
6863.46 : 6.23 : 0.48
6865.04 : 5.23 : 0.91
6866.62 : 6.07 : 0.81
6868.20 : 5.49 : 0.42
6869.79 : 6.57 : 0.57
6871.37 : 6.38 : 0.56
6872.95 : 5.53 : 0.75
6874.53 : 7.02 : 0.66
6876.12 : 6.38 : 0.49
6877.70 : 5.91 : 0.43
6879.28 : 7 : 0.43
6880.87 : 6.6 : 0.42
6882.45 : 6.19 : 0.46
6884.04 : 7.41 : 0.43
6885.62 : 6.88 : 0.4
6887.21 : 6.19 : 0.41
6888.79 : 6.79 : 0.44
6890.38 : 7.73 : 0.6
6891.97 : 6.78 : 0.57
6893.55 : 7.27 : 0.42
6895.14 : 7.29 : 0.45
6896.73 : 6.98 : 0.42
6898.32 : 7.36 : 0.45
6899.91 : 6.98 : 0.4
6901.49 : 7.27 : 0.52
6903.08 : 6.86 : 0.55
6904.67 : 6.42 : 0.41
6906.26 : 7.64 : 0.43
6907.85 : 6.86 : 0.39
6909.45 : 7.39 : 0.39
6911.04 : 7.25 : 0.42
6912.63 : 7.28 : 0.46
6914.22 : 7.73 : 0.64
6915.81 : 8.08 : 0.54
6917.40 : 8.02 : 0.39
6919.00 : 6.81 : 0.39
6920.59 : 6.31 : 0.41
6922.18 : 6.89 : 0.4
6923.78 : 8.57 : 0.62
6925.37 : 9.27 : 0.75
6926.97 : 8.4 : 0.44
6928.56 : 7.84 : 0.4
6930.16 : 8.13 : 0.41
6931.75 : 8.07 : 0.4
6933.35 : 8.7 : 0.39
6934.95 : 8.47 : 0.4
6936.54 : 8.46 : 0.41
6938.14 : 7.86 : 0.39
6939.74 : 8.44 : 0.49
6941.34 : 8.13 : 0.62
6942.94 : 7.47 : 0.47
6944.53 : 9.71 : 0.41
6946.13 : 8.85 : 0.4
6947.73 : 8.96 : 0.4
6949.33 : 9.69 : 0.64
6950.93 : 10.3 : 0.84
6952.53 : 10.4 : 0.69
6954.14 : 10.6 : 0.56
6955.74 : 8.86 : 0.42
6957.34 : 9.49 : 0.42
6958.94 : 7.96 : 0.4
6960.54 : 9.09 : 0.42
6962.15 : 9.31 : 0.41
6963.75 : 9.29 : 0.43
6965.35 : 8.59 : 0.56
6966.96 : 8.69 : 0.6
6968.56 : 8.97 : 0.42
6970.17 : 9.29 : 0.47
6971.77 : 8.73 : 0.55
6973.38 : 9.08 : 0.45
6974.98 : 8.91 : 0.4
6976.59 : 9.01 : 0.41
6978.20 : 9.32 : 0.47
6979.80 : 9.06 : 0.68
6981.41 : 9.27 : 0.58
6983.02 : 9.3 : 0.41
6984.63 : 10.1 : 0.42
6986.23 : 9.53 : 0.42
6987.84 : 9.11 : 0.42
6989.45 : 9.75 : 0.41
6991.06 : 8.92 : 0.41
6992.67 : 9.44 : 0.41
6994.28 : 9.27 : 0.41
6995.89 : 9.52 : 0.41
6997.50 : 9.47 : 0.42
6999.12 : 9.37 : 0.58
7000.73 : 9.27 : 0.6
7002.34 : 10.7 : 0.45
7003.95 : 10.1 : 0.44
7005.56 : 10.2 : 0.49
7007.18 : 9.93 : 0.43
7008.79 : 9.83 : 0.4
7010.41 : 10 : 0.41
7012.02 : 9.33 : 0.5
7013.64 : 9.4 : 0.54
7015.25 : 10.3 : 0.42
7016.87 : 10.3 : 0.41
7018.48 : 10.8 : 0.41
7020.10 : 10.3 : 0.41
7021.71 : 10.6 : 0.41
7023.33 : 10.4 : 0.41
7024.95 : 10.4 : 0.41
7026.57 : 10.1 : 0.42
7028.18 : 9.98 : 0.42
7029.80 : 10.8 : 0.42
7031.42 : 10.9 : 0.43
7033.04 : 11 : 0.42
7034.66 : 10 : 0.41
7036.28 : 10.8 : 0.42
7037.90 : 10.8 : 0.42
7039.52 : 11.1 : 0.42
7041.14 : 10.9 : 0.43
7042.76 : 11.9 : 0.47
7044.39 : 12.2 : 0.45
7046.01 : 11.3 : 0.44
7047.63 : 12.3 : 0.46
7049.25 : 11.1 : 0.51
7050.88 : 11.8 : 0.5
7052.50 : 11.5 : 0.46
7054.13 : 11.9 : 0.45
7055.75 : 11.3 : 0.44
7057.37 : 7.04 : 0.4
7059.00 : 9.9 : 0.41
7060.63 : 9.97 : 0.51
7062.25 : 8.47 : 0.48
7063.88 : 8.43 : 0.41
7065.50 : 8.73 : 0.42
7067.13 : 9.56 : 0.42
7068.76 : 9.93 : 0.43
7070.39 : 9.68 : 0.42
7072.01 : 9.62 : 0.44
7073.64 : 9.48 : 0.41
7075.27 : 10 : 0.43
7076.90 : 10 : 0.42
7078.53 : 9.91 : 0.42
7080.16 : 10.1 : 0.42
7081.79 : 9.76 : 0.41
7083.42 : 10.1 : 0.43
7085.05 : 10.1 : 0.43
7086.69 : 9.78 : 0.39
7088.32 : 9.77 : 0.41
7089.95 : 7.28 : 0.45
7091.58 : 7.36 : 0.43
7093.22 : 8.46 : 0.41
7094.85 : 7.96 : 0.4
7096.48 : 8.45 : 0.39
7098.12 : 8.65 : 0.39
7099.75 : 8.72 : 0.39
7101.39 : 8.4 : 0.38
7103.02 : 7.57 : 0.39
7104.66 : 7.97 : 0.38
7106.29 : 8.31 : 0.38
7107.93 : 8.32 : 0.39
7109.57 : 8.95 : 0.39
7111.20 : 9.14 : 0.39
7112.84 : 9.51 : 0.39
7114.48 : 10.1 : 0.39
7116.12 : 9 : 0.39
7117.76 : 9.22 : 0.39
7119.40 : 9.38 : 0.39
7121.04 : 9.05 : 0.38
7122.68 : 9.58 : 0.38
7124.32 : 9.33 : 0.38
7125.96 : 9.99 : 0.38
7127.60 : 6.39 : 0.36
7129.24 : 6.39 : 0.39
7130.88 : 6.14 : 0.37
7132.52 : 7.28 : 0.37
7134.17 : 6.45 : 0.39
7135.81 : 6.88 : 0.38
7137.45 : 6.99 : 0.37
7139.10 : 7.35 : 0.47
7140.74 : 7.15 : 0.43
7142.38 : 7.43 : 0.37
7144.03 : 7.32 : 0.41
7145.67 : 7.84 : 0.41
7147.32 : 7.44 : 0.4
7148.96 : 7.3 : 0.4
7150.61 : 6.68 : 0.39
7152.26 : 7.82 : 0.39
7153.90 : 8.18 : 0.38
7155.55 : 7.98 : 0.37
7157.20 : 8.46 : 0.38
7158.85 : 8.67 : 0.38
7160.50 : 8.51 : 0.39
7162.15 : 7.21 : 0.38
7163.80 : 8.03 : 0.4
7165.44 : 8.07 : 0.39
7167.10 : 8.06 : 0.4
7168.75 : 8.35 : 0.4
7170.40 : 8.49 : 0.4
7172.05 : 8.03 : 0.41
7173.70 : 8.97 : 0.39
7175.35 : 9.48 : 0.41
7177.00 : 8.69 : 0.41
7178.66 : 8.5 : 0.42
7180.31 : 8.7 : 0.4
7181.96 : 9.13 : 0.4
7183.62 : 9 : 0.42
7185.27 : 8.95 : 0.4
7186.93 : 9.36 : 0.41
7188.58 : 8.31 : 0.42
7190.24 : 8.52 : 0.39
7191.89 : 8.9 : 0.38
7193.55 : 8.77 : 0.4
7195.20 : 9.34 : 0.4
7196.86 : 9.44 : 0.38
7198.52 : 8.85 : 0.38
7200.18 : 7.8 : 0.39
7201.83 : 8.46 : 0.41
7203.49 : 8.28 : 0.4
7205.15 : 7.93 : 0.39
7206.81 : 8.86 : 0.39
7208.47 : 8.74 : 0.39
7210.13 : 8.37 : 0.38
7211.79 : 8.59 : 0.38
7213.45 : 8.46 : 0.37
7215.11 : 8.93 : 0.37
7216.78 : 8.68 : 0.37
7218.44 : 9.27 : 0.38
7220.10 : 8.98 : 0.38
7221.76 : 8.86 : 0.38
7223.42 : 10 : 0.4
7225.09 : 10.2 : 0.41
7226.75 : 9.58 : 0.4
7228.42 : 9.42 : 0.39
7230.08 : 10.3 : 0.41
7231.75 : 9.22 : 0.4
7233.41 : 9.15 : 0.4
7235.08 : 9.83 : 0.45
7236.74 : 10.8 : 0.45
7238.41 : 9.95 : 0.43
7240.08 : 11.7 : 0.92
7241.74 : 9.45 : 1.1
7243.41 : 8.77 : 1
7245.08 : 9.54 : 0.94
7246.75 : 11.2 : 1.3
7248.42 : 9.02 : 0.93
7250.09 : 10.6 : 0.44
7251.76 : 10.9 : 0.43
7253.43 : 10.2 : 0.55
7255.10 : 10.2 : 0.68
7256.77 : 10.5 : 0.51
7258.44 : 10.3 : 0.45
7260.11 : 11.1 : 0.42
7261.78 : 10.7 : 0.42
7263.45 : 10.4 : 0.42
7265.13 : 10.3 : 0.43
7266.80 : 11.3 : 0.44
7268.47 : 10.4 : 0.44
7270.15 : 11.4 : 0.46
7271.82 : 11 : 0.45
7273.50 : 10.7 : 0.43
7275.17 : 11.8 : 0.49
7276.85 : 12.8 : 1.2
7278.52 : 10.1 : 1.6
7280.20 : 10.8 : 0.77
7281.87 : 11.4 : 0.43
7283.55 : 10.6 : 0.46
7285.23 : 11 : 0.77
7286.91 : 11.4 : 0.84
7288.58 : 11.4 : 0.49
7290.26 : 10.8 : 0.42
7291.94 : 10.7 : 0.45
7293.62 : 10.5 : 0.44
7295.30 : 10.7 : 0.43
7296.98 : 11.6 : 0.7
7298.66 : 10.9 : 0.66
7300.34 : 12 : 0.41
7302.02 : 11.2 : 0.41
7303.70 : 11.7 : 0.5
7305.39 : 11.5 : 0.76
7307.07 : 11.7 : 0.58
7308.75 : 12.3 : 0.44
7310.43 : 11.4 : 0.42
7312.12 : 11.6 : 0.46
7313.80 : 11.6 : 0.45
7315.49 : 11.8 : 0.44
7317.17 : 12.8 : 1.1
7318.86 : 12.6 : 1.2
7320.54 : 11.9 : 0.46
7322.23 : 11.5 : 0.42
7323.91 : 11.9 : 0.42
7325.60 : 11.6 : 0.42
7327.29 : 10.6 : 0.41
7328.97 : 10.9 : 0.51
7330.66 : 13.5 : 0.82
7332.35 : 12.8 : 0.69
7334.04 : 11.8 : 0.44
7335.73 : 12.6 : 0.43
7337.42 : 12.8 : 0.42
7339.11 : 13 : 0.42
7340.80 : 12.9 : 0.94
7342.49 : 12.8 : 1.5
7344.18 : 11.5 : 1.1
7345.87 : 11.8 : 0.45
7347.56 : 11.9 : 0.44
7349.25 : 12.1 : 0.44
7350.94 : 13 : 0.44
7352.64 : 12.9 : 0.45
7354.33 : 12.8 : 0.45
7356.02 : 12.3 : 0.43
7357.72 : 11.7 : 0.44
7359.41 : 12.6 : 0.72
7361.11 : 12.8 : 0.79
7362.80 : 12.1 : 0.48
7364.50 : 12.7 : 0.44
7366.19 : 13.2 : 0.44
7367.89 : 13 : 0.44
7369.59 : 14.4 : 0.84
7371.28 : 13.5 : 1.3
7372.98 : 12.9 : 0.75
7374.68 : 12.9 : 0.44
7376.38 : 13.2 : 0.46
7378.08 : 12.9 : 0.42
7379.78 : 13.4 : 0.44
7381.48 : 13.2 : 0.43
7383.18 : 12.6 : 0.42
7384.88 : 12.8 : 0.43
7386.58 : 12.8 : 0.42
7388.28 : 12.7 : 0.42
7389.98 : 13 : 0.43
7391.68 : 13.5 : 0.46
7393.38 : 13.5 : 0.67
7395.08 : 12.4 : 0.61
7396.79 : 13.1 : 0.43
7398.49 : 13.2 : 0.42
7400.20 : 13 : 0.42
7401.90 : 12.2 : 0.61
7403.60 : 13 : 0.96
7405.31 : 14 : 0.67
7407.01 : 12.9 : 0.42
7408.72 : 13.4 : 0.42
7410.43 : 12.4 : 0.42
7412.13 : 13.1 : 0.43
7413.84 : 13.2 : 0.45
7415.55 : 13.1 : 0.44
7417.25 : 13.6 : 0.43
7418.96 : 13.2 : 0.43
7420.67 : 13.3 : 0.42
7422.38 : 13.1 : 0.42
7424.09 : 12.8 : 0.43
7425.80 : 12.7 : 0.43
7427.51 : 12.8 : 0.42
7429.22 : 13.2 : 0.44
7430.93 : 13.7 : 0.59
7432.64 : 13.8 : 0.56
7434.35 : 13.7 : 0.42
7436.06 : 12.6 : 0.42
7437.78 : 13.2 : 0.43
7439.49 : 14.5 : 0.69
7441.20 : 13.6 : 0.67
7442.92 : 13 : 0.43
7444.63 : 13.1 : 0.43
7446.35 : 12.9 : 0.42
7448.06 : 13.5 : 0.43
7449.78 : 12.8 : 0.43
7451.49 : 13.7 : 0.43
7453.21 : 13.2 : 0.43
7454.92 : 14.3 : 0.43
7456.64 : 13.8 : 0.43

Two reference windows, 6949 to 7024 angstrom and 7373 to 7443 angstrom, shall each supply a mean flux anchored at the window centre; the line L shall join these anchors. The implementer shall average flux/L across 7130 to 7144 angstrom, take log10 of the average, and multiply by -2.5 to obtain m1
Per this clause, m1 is 0.478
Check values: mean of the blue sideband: 9.55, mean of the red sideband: 13.1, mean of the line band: 6.98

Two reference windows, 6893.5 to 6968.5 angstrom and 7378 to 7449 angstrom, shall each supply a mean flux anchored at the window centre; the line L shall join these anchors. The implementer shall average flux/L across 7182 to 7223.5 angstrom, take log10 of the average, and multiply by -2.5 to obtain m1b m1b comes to 0.244 mag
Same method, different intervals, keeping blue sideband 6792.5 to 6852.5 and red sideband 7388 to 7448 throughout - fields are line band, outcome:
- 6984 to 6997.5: -0.13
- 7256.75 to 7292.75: 0.06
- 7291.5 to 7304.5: 0.06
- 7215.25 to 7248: 0.14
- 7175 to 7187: 0.18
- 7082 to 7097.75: 0.08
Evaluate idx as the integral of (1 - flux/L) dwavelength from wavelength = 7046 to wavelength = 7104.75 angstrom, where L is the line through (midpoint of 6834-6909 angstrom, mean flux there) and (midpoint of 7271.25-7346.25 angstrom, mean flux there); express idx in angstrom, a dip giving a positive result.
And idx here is -3.8 angstrom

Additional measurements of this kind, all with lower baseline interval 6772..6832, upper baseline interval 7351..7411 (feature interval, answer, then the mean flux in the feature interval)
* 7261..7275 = 1.0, 10.8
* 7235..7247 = 1.3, 10.1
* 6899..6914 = 1.0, 7.13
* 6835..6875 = 3.7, 6.38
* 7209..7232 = 4.0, 9.2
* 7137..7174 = 9.2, 7.83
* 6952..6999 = -4.8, 9.25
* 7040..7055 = -4.0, 11.6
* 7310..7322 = 0.3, 11.9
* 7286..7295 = 0.7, 10.9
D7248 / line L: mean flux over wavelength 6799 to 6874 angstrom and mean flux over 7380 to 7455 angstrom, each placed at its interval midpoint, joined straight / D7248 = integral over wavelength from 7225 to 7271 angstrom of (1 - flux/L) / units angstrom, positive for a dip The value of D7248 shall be 3.91 angstrom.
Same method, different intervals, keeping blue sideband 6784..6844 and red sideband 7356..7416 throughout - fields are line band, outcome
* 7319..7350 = 0.7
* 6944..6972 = -4.2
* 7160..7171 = 2.5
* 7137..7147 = 2.8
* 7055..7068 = 0.1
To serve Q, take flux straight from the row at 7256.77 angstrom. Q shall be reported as 10.5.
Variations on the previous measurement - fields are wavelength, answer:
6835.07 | 6.82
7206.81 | 8.86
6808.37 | 5.74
